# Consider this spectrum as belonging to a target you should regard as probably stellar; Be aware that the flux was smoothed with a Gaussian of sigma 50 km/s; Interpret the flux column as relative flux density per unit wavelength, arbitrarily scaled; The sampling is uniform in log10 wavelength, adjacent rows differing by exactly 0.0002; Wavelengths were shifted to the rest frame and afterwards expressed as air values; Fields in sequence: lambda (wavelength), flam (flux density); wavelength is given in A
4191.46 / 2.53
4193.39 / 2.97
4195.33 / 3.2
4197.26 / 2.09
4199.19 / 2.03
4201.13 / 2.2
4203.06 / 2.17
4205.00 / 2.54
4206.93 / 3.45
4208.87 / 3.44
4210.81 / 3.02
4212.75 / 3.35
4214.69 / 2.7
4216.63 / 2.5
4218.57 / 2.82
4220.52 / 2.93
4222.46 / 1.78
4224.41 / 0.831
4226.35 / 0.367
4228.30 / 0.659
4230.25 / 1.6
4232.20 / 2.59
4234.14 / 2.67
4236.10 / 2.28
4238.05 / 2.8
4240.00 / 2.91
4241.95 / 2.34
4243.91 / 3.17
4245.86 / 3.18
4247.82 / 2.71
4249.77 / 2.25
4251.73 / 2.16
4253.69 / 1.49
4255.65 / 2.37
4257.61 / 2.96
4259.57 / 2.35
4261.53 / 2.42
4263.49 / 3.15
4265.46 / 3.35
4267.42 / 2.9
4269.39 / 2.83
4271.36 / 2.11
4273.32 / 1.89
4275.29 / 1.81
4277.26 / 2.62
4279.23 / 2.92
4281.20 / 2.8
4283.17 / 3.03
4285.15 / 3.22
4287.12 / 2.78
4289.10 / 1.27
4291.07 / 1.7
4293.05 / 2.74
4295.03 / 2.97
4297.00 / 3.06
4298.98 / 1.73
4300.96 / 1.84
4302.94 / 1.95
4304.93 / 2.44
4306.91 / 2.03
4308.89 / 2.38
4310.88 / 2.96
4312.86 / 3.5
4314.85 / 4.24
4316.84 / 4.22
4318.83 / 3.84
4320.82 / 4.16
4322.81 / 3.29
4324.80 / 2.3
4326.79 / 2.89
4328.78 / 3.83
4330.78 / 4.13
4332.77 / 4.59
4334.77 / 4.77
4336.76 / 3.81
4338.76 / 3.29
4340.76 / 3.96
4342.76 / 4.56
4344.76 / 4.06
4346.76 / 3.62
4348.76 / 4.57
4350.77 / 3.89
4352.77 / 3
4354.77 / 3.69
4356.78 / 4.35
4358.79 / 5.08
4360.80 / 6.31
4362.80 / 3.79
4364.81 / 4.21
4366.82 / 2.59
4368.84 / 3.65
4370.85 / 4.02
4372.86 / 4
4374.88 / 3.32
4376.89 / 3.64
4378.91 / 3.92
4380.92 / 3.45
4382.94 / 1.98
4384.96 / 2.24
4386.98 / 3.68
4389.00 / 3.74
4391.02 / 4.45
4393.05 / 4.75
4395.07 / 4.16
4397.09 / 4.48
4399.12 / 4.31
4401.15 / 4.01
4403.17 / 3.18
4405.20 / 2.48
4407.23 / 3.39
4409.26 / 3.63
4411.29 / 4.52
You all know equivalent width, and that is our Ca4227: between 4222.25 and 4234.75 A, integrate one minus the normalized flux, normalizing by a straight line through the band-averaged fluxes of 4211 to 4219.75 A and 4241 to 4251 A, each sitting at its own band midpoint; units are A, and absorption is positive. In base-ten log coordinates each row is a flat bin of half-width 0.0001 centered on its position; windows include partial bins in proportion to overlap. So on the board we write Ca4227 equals 6.0 A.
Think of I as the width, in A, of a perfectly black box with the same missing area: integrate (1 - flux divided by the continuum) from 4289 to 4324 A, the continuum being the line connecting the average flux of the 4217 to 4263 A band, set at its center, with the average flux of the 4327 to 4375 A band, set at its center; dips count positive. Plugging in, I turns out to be 5.4 A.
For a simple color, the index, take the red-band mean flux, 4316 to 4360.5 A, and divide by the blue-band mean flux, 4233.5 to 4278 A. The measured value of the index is 1.55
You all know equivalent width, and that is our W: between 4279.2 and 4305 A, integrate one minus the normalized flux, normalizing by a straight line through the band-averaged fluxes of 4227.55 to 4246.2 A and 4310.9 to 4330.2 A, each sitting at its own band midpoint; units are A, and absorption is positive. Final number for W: 5.84 A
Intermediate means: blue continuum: 2.42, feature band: 2.44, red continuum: 3.57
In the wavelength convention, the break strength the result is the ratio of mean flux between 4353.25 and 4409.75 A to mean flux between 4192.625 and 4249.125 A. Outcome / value 1.55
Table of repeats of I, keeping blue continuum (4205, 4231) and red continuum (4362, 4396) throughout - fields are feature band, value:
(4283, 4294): 1.7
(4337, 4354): -2.7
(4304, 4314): 1.2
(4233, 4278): 0.5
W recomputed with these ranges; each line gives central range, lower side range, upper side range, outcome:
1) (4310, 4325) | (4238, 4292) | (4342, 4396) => -2.0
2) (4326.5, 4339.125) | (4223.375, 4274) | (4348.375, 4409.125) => -2.7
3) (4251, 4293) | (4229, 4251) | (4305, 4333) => 5.8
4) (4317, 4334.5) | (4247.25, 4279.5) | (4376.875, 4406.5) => -3.8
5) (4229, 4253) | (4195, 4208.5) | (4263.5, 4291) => 0.3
